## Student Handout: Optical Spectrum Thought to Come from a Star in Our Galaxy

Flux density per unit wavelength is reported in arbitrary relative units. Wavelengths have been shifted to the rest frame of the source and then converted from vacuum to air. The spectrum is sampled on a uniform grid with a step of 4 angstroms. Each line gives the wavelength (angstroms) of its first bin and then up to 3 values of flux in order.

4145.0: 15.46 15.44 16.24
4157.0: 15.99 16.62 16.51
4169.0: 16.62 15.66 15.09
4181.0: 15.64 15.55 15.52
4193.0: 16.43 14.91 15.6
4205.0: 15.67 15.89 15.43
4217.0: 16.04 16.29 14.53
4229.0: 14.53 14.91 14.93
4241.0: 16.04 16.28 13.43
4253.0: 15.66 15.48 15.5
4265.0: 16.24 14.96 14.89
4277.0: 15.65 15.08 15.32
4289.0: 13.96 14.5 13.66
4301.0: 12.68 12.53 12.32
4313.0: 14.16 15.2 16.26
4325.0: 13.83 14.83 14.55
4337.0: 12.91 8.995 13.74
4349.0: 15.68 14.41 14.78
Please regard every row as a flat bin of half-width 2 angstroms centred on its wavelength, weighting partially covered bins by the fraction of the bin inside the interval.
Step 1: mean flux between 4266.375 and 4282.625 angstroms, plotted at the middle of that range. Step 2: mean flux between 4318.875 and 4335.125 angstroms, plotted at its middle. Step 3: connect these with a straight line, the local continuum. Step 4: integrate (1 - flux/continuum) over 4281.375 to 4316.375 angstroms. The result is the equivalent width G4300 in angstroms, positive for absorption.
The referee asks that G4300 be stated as 2.9 angstroms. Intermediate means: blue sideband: 15.2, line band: 13.8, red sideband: 14.9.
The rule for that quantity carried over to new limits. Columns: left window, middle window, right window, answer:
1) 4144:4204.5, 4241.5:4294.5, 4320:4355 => -1.8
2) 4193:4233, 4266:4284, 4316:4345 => -0.8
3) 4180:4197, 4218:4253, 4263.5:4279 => 0.8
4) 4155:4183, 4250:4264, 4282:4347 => -0.8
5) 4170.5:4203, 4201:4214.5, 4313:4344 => -0.3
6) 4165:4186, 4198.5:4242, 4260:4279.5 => 0.6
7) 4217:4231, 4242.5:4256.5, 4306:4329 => -0.2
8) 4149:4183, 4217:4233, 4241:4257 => 0.3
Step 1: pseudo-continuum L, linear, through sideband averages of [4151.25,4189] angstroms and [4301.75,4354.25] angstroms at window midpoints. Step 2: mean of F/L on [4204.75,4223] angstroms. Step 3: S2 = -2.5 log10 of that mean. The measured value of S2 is -0.04 mag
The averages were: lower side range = 16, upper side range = 13.8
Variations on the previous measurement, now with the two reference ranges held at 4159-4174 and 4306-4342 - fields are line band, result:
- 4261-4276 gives -0.05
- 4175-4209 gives 0.03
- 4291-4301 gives 0.03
